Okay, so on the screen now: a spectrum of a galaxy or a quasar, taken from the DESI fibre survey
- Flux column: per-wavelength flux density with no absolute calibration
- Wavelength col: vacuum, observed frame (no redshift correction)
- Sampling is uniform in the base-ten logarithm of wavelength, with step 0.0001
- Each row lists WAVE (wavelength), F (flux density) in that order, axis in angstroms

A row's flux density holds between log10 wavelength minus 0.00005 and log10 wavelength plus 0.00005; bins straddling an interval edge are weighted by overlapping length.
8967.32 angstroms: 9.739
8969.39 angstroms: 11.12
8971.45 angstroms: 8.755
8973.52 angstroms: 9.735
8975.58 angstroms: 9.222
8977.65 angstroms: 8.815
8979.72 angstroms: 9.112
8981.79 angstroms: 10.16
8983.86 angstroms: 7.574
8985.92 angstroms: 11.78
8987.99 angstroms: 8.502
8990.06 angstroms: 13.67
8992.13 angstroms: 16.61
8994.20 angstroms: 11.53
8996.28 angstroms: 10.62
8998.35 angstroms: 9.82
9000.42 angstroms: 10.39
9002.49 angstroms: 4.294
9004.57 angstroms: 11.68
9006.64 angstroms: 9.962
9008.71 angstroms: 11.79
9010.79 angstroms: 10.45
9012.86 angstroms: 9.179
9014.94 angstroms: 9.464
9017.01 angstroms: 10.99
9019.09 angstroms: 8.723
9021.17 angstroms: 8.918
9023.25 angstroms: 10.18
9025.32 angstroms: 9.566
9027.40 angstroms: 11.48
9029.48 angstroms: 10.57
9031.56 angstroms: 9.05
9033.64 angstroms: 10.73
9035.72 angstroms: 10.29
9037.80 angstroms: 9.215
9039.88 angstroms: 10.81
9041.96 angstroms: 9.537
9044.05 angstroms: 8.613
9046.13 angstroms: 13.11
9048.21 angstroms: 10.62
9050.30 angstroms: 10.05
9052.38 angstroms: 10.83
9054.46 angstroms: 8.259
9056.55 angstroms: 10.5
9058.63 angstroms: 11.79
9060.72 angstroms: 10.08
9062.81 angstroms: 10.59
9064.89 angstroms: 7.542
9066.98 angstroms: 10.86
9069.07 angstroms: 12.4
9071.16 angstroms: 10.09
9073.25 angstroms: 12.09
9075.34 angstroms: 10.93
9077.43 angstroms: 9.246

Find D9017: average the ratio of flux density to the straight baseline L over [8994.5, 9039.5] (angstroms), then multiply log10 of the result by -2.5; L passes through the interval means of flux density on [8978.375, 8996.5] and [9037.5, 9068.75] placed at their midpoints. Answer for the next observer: 0.08 mag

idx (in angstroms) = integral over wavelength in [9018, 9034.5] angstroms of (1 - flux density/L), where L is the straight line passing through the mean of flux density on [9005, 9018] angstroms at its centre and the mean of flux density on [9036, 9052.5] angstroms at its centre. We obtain 0.7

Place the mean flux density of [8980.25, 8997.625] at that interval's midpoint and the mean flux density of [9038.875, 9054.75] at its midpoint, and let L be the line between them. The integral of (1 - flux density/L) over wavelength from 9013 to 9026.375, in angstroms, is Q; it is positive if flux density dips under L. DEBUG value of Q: 1.4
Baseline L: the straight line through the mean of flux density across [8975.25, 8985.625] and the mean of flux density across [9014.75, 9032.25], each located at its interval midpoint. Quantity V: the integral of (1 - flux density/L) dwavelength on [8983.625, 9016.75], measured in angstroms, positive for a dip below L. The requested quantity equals -3.6 angstroms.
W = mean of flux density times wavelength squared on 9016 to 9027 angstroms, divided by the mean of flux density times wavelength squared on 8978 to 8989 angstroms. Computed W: 1.05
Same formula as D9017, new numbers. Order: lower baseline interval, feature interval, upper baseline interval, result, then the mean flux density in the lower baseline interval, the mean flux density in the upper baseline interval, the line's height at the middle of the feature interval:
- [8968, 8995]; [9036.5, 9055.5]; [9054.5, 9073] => 0.03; 10.5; 10.4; 10.4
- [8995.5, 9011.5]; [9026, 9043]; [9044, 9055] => 0.01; 9.85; 10.5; 10.3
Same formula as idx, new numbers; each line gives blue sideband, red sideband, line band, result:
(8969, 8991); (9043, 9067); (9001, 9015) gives 0.5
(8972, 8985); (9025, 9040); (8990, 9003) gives -2.2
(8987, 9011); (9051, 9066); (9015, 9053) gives 0.5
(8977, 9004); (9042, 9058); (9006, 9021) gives 0.4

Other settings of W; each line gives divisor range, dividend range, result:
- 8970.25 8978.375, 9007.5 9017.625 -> 1.14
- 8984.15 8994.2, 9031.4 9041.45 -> 0.84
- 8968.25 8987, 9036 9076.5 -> 1.11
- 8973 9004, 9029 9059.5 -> 1.02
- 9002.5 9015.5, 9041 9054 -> 1.05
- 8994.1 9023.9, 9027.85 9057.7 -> 1.05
